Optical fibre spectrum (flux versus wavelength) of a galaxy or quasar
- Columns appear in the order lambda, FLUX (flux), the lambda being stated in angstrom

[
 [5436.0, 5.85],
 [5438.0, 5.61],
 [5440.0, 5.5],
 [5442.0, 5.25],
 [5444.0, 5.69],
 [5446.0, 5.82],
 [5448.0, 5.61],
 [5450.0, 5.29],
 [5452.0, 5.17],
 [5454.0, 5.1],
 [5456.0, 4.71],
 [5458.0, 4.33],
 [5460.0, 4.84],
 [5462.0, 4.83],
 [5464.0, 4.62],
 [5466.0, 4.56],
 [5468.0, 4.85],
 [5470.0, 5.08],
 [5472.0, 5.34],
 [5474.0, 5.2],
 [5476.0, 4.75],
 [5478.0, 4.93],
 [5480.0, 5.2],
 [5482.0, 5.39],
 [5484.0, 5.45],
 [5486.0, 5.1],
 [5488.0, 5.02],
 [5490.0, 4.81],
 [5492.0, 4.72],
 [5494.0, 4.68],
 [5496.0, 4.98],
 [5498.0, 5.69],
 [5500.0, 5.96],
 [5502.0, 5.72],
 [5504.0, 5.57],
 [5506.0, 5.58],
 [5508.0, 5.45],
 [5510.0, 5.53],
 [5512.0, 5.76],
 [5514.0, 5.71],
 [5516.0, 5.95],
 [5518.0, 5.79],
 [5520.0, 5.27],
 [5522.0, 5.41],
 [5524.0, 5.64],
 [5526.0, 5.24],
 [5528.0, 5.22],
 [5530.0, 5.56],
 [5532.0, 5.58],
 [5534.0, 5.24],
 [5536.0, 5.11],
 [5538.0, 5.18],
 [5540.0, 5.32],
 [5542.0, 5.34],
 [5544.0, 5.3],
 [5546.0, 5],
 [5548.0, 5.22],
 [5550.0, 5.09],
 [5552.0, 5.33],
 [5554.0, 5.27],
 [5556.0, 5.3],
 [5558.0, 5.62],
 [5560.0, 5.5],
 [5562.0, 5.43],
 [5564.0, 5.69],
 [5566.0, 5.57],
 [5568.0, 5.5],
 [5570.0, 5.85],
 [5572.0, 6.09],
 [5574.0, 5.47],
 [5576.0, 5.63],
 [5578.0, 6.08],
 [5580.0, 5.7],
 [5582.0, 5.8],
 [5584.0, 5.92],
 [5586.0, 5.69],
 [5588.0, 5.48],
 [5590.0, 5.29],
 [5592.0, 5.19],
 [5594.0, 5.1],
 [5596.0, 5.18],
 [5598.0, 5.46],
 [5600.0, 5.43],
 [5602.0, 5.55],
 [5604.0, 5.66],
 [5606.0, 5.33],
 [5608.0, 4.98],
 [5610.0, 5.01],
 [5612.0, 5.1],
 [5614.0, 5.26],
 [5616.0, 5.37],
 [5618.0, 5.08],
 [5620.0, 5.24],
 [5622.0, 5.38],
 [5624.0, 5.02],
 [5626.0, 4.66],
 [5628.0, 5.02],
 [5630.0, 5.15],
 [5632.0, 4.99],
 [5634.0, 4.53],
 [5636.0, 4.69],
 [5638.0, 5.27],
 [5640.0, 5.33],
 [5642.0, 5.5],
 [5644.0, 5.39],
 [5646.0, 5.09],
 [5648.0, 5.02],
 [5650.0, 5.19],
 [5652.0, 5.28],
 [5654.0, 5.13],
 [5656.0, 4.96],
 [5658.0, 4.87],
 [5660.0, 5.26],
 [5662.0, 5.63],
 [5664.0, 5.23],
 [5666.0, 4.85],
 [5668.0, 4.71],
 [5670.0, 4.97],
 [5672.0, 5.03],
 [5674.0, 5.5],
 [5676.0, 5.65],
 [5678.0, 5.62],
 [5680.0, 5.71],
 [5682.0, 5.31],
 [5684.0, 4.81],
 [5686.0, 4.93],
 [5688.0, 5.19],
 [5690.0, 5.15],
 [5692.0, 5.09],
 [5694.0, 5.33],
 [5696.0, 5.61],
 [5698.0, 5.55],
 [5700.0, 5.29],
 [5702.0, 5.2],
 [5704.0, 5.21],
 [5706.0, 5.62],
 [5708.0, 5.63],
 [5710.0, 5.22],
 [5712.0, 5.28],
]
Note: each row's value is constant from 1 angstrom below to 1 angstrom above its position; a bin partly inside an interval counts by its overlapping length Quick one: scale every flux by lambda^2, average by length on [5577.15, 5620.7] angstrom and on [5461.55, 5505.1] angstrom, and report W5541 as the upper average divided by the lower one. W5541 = 1.10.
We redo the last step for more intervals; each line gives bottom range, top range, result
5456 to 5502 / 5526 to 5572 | 1.10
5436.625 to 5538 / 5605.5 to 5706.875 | 1.04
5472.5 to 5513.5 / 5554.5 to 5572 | 1.08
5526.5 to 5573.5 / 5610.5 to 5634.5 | 0.96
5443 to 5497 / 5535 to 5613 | 1.12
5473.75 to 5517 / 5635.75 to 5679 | 1.03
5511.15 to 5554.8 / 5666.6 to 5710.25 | 1.04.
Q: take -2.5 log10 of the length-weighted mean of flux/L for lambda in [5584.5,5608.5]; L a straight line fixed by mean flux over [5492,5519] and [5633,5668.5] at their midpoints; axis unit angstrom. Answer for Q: -0.02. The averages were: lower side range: 5.54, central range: 5.38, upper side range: 5.11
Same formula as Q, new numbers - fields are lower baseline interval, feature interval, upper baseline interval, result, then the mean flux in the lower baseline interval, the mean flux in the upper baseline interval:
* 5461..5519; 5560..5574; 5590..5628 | -0.086 mag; 5.25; 5.22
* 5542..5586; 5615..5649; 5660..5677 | 0.045 mag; 5.54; 5.2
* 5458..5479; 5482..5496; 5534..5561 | -0.004 mag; 4.87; 5.27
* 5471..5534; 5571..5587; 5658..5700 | -0.095 mag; 5.36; 5.25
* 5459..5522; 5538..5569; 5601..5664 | -0.032 mag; 5.24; 5.16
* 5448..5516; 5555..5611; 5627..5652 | -0.080 mag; 5.17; 5.1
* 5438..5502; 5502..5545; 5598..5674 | -0.069 mag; 5.13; 5.15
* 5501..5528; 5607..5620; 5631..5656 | 0.016 mag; 5.57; 5.11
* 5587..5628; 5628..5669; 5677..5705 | 0.033 mag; 5.23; 5.29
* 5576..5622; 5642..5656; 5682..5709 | 0.031 mag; 5.41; 5.28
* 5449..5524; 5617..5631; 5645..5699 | 0.027 mag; 5.2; 5.21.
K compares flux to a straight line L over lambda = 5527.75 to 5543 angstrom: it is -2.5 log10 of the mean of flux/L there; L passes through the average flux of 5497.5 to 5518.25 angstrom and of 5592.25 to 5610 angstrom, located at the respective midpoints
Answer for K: 0.05 mag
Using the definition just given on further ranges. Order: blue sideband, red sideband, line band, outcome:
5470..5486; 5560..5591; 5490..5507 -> -0.01 mag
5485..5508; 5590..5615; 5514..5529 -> -0.05 mag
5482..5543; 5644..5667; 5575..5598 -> -0.06 mag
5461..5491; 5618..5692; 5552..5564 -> -0.08 mag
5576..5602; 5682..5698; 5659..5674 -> 0.03 mag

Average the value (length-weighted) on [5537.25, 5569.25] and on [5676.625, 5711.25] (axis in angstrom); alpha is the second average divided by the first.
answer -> 1.0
